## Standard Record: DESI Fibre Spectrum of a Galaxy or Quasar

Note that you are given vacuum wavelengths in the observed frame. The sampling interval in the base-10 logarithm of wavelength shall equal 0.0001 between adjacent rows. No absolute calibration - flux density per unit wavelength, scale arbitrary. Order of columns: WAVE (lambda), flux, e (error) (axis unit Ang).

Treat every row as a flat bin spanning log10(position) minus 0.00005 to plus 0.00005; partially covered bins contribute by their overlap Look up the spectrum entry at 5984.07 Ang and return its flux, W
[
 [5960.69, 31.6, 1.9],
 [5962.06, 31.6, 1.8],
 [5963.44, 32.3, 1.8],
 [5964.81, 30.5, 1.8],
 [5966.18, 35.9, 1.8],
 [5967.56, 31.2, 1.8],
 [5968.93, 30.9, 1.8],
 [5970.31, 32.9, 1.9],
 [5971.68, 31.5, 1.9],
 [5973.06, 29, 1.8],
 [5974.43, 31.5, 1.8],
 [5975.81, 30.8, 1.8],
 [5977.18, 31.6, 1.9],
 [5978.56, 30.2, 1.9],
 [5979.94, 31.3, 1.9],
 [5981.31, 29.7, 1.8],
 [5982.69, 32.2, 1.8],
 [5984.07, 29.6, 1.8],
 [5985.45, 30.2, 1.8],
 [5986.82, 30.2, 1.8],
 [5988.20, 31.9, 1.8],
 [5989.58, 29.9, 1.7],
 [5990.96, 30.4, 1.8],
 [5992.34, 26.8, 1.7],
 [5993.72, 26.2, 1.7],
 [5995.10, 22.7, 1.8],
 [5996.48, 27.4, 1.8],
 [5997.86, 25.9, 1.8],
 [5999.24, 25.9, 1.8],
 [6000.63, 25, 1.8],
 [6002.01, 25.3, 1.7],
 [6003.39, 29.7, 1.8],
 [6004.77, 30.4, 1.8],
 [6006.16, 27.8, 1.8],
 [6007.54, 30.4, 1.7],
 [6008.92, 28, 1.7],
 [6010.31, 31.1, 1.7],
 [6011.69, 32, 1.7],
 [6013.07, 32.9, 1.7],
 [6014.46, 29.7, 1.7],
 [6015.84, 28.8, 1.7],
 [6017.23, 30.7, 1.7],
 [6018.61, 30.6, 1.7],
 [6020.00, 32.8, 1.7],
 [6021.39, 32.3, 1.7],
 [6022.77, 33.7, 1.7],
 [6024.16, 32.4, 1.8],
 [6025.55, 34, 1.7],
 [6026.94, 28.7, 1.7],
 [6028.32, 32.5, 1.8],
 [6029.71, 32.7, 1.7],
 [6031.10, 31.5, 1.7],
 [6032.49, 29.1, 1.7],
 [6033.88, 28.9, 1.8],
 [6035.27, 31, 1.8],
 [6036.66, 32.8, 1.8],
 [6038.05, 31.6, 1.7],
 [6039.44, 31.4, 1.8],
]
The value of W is 29.6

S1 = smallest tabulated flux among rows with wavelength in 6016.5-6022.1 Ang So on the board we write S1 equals 30.6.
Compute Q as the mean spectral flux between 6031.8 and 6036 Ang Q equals 29.7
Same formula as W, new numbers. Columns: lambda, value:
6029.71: 32.7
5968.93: 30.9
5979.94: 31.3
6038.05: 31.6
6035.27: 31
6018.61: 30.6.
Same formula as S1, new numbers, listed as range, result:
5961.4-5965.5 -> 30.5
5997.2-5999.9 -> 25.9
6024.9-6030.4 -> 28.7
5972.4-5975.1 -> 29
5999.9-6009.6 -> 25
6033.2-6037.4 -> 28.9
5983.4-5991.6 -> 29.6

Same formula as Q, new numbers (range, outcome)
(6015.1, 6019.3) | 30.1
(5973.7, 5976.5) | 31.2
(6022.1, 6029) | 32.3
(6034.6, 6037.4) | 31.9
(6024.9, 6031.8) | 31.9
